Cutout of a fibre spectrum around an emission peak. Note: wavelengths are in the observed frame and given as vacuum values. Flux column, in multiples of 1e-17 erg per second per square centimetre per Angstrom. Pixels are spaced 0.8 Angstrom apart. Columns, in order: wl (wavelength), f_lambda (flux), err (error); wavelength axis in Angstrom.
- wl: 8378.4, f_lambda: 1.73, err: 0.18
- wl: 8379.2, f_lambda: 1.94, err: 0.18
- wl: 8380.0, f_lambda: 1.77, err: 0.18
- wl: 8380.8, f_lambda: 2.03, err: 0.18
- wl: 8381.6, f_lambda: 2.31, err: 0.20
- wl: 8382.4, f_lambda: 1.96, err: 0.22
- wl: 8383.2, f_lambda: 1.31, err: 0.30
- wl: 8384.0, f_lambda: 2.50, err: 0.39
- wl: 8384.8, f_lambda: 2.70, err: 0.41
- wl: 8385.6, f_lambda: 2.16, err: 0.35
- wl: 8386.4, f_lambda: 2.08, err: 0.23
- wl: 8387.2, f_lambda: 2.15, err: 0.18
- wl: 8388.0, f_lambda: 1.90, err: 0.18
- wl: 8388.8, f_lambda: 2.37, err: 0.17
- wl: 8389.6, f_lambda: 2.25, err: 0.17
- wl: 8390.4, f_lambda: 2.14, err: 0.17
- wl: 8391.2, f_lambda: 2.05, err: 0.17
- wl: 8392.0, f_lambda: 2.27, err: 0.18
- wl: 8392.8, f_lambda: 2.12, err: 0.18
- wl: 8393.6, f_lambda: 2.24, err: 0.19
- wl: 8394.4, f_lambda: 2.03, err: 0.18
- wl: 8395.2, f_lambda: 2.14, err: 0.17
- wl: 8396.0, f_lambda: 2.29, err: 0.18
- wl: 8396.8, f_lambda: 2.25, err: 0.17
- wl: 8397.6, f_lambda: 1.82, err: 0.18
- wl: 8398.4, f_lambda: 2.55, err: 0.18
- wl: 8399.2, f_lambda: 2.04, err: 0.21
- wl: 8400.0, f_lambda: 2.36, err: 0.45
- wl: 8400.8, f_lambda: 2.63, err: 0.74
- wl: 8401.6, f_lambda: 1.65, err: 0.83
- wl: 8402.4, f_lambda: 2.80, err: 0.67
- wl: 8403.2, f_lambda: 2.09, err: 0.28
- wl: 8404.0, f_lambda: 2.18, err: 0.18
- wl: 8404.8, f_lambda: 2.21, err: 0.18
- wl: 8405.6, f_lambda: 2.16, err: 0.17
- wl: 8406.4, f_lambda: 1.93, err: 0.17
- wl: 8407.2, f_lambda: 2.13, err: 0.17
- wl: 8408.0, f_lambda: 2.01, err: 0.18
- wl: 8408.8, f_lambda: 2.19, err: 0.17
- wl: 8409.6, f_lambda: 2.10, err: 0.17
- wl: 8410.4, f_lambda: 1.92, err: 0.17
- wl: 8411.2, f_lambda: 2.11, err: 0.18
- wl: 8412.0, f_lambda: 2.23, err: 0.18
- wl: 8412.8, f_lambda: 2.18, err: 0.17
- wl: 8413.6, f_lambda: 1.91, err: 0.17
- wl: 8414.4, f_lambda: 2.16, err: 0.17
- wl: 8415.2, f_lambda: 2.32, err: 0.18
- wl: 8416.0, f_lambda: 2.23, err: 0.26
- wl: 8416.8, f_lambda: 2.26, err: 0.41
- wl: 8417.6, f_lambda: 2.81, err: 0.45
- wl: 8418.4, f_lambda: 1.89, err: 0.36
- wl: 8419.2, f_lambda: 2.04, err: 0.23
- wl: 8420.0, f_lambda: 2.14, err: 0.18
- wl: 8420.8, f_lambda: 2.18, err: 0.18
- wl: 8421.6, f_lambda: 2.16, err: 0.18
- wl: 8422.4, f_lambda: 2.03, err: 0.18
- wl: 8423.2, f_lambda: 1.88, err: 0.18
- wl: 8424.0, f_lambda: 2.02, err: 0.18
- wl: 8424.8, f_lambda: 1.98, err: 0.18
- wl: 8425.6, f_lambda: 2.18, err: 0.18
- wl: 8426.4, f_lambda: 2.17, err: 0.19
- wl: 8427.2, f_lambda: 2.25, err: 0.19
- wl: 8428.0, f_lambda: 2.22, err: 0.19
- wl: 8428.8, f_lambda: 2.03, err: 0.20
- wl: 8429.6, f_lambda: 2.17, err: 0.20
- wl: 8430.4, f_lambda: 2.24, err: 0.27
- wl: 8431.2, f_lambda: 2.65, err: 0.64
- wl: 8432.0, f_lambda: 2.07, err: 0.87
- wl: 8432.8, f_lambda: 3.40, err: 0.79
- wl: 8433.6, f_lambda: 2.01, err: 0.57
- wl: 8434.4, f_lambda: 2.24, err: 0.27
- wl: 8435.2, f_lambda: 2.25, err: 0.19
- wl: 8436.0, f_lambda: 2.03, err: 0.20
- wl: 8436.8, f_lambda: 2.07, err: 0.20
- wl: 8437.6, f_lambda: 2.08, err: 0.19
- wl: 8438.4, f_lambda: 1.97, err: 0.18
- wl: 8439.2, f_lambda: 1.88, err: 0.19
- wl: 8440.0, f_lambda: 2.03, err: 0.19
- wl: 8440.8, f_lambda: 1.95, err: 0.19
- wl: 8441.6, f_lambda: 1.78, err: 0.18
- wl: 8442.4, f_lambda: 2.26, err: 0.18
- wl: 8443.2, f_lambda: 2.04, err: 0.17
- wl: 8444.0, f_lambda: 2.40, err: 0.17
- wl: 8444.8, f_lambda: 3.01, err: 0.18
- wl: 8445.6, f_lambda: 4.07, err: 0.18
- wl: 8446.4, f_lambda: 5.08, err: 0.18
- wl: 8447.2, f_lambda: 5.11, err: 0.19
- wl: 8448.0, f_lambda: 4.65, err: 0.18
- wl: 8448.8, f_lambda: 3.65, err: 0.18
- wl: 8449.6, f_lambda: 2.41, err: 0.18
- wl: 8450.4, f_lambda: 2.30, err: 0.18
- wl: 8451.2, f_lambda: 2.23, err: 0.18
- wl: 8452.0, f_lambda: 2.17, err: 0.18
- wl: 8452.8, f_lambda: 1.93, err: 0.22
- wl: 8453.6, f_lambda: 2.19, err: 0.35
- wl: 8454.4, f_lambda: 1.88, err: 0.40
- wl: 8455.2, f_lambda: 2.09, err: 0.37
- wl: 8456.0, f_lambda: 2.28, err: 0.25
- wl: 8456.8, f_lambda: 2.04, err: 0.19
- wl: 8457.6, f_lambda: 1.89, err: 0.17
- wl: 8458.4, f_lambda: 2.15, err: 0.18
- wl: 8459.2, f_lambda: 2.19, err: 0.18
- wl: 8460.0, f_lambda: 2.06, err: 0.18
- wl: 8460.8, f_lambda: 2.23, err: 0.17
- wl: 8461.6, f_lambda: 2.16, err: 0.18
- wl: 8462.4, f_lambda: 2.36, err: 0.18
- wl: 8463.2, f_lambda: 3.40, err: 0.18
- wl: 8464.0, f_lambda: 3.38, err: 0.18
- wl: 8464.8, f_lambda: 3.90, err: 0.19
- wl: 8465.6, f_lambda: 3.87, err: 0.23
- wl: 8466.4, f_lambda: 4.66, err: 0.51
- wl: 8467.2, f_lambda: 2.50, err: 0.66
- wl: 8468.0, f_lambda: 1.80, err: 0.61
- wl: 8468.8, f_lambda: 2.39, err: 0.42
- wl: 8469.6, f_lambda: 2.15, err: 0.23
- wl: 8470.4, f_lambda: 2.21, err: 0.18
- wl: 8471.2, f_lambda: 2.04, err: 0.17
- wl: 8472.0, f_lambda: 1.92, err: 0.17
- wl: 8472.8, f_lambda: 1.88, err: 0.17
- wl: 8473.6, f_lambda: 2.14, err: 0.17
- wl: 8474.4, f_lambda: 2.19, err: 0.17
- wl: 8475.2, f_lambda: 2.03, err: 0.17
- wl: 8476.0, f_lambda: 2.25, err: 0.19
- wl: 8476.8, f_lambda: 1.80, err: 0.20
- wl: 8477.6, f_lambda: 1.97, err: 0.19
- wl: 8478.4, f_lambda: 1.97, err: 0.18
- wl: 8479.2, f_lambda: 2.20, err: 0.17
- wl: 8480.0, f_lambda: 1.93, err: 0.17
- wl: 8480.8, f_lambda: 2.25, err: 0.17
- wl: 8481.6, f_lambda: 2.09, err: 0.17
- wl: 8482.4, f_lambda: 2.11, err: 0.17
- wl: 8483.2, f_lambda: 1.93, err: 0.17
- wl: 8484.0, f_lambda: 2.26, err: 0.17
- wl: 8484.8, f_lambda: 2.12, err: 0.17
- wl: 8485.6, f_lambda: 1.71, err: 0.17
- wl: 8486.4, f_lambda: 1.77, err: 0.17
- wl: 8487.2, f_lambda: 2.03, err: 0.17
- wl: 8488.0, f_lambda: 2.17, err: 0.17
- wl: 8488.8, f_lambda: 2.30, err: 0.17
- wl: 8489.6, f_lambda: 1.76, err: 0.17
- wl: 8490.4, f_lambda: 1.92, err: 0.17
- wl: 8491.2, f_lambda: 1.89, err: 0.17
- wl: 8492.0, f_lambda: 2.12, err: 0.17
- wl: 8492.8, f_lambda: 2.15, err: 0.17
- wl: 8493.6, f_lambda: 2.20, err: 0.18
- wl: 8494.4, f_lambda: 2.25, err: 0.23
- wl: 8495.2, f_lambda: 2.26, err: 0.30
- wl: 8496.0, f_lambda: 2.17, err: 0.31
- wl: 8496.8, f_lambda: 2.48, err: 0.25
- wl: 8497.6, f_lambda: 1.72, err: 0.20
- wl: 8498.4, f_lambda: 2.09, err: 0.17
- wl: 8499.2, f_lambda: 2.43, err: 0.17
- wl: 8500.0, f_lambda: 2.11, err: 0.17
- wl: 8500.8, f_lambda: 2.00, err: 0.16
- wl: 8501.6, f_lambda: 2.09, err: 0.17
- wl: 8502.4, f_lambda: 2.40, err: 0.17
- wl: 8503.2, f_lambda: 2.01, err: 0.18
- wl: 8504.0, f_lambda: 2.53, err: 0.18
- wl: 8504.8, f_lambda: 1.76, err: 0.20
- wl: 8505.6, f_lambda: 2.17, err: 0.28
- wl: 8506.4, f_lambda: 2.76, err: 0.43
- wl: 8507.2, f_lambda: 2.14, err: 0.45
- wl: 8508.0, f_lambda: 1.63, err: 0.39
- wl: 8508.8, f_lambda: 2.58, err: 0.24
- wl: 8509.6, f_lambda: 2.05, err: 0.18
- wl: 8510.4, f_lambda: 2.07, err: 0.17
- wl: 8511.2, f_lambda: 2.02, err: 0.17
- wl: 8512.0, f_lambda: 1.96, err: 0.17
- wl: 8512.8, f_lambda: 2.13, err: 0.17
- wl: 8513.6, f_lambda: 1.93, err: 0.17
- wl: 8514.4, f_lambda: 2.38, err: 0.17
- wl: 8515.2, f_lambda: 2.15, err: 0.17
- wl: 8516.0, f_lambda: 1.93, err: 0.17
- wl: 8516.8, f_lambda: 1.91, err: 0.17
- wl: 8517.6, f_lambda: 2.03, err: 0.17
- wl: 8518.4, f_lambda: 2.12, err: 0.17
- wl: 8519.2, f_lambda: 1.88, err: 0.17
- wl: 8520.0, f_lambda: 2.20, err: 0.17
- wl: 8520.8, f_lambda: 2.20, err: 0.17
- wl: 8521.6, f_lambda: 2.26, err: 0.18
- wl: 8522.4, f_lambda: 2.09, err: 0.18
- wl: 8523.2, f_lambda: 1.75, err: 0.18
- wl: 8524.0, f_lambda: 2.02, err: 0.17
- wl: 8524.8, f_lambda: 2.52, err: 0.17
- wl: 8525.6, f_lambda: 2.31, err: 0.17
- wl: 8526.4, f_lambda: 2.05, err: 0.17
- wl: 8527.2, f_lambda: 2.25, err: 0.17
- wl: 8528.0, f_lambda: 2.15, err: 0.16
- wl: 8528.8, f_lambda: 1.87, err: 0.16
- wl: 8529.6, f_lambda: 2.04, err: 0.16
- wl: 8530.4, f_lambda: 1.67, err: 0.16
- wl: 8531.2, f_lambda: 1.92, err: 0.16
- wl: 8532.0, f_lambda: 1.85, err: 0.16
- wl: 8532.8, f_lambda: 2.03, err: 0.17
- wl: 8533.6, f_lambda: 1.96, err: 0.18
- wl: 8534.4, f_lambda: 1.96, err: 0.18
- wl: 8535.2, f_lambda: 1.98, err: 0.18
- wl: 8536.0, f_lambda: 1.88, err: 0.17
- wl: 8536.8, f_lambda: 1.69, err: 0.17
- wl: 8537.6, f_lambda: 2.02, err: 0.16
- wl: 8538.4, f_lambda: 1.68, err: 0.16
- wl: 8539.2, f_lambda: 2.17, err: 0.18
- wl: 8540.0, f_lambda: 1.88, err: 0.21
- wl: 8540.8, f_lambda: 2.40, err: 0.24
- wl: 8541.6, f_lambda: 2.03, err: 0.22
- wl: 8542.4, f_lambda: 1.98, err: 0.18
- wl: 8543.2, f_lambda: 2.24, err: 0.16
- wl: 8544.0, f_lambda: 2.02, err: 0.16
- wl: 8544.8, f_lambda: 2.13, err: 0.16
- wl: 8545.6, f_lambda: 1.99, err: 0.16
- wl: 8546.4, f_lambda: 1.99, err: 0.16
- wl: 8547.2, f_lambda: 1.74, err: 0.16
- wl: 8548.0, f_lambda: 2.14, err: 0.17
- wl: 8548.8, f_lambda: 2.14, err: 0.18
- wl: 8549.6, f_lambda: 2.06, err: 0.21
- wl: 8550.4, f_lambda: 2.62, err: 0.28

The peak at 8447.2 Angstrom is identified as [S II] 6716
